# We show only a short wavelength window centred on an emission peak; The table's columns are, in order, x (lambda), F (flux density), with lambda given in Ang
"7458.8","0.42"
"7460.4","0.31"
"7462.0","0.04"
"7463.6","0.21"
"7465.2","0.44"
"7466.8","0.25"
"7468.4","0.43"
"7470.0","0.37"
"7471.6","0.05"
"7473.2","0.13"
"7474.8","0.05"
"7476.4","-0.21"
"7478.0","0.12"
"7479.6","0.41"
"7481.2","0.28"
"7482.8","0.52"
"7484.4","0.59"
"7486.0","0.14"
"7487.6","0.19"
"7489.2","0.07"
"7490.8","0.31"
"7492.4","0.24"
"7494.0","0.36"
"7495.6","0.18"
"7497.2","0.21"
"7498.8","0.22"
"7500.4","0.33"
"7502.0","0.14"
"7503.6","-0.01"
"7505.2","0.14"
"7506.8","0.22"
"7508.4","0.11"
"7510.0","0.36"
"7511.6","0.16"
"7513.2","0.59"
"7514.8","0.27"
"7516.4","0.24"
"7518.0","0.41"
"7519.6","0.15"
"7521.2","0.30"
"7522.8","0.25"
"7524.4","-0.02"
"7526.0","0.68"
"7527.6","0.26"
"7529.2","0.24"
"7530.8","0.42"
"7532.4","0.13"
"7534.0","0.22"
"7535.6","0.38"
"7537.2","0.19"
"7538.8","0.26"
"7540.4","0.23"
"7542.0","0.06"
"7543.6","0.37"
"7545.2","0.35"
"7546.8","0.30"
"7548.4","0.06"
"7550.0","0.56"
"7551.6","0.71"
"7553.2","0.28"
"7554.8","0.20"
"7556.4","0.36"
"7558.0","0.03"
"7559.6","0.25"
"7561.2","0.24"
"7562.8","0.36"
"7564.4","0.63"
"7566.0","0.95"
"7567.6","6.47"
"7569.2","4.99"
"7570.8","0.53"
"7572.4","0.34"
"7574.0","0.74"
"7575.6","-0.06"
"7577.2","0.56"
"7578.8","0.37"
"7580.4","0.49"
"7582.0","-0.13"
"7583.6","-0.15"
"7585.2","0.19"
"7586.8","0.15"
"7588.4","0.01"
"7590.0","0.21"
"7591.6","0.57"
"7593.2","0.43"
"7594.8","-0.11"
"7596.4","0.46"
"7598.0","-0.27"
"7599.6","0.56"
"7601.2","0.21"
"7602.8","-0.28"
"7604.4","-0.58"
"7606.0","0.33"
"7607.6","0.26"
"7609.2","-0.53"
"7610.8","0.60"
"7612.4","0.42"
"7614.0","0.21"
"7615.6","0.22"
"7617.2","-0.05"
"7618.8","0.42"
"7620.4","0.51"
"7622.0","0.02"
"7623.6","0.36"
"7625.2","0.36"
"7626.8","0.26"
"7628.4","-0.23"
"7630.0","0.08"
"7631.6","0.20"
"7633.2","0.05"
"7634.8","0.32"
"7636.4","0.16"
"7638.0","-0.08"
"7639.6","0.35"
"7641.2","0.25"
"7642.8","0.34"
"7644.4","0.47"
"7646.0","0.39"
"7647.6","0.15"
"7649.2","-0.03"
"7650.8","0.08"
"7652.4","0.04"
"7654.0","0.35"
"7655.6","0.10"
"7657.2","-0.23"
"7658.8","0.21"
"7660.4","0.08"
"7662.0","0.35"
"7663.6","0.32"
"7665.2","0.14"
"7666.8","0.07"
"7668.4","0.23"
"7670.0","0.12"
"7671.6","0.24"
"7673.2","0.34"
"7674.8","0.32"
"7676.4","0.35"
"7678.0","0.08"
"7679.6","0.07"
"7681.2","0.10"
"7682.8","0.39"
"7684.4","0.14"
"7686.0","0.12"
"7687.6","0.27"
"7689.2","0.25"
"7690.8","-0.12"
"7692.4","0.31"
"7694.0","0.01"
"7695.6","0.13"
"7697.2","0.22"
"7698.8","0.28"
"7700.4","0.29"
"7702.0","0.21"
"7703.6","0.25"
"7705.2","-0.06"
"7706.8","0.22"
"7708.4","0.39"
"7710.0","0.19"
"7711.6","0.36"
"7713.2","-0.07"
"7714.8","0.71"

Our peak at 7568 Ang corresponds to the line H-alpha 6563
